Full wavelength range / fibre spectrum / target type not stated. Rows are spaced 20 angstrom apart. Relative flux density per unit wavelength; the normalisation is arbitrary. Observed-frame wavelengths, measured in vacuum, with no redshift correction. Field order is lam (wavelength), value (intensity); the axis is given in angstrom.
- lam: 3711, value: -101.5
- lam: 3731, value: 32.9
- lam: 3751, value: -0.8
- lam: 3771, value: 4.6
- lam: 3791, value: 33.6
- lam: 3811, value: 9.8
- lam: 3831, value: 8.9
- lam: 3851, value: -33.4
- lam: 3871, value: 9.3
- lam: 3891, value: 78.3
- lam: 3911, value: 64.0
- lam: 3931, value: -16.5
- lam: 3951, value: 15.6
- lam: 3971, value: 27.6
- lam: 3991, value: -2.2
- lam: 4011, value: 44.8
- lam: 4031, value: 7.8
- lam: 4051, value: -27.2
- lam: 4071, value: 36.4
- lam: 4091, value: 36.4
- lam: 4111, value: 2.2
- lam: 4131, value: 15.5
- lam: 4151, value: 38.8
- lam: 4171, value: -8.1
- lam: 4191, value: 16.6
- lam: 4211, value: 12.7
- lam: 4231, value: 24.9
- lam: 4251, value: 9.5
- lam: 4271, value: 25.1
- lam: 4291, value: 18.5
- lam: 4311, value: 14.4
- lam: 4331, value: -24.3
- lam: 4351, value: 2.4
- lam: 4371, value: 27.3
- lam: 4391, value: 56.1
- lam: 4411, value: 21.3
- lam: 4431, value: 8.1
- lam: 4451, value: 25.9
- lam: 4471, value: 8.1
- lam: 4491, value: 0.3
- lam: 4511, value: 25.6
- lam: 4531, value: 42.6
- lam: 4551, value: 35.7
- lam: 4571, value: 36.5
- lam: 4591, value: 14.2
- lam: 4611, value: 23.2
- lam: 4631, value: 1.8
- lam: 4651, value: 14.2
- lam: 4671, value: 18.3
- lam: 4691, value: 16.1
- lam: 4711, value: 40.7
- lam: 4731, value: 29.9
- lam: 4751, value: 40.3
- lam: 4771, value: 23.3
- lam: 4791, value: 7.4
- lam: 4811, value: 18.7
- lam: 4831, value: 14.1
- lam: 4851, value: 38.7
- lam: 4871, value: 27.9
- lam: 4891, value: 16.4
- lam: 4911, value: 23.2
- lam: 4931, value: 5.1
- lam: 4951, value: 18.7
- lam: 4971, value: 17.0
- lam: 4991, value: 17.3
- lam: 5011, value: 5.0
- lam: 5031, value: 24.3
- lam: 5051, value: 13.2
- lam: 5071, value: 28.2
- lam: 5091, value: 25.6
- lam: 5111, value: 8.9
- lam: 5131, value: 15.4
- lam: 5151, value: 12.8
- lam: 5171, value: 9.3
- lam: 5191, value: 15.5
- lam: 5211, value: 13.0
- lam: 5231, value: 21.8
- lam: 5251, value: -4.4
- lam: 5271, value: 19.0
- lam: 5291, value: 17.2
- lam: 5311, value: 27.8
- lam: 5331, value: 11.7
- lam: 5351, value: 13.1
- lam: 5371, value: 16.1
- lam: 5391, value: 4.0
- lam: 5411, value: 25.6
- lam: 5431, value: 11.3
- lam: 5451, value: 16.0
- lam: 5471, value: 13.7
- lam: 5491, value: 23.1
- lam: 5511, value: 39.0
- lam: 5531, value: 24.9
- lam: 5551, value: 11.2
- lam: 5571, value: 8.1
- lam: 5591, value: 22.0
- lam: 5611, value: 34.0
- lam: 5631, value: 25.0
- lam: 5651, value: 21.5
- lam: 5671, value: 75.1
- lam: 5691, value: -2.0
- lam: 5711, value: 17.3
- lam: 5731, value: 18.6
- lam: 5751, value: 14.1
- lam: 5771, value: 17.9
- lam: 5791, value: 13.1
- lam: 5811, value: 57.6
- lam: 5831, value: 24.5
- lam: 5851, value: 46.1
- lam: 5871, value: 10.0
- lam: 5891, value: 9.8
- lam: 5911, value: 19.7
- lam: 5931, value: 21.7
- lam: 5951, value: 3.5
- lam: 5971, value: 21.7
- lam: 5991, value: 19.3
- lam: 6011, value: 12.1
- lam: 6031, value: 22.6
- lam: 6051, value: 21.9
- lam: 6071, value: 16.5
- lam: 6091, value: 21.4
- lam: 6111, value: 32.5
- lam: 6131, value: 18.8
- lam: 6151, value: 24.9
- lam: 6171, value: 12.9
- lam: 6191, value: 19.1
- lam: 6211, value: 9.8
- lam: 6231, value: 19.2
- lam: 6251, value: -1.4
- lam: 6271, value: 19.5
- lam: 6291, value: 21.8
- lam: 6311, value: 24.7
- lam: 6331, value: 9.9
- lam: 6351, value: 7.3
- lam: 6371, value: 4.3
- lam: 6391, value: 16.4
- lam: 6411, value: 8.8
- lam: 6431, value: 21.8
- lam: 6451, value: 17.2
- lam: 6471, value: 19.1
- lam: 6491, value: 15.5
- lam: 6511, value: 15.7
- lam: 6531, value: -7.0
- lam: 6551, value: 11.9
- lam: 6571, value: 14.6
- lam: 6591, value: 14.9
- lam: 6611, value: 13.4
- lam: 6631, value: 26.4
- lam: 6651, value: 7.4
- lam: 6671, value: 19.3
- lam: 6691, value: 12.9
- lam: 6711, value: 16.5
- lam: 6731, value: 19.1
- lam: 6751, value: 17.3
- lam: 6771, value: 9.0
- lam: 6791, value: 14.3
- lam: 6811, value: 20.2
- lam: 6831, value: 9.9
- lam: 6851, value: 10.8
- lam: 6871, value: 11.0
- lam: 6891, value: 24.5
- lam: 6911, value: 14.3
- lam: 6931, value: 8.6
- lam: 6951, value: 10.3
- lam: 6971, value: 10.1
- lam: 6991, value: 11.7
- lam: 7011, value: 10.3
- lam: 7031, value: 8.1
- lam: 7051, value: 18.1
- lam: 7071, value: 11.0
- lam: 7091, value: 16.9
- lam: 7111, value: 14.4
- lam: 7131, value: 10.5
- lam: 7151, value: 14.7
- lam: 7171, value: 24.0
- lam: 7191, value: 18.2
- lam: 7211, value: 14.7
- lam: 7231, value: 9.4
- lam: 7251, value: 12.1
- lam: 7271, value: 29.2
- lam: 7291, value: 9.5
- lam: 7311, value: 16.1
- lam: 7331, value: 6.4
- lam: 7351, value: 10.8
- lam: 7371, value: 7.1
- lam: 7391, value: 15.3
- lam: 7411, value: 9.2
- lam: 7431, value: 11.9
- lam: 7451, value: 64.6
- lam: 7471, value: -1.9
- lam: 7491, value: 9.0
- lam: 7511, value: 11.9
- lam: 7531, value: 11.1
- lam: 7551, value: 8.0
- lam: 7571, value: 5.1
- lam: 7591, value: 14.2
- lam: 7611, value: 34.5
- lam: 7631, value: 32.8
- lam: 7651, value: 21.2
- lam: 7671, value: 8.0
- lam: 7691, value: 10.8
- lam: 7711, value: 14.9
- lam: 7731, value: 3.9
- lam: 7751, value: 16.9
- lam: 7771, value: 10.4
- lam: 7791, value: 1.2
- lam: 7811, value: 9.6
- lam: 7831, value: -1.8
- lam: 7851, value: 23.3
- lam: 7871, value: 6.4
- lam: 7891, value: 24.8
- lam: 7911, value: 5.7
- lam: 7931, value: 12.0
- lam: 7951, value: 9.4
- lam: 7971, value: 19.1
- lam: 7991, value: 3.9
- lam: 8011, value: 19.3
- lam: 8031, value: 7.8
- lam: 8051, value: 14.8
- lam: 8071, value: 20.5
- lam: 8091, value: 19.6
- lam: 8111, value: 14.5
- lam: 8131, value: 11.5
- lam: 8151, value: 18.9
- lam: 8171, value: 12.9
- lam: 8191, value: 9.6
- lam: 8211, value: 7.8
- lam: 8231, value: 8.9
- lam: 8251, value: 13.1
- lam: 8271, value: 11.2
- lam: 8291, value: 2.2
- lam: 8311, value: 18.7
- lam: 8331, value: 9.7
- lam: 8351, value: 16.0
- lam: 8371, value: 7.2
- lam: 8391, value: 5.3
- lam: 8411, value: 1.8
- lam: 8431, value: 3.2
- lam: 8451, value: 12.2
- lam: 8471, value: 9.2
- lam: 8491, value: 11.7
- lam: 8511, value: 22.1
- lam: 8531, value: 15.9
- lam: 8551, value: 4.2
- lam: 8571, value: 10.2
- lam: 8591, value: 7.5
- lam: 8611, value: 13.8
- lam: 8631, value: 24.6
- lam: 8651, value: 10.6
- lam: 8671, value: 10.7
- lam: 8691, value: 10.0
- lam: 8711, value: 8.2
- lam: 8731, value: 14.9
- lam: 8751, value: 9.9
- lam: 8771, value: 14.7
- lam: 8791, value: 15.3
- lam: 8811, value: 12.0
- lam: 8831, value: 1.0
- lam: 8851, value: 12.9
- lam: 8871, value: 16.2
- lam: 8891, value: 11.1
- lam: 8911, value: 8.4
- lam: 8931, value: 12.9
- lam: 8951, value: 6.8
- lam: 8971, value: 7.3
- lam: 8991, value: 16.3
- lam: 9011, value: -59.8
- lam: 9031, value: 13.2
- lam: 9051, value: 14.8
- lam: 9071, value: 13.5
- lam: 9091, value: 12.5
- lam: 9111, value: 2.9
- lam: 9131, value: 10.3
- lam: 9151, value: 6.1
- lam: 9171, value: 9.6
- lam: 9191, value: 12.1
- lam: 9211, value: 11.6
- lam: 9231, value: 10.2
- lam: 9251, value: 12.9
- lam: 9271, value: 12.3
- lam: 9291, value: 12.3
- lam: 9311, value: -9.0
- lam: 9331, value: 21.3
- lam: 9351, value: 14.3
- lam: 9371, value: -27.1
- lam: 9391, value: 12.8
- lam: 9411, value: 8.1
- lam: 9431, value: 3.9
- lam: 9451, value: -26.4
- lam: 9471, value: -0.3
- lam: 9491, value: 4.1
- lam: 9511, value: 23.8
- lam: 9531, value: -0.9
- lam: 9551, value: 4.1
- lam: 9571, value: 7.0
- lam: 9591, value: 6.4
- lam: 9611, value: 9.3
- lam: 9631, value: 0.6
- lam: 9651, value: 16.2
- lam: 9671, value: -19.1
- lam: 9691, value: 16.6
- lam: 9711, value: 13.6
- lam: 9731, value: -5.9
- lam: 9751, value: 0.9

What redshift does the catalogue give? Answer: 0.13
